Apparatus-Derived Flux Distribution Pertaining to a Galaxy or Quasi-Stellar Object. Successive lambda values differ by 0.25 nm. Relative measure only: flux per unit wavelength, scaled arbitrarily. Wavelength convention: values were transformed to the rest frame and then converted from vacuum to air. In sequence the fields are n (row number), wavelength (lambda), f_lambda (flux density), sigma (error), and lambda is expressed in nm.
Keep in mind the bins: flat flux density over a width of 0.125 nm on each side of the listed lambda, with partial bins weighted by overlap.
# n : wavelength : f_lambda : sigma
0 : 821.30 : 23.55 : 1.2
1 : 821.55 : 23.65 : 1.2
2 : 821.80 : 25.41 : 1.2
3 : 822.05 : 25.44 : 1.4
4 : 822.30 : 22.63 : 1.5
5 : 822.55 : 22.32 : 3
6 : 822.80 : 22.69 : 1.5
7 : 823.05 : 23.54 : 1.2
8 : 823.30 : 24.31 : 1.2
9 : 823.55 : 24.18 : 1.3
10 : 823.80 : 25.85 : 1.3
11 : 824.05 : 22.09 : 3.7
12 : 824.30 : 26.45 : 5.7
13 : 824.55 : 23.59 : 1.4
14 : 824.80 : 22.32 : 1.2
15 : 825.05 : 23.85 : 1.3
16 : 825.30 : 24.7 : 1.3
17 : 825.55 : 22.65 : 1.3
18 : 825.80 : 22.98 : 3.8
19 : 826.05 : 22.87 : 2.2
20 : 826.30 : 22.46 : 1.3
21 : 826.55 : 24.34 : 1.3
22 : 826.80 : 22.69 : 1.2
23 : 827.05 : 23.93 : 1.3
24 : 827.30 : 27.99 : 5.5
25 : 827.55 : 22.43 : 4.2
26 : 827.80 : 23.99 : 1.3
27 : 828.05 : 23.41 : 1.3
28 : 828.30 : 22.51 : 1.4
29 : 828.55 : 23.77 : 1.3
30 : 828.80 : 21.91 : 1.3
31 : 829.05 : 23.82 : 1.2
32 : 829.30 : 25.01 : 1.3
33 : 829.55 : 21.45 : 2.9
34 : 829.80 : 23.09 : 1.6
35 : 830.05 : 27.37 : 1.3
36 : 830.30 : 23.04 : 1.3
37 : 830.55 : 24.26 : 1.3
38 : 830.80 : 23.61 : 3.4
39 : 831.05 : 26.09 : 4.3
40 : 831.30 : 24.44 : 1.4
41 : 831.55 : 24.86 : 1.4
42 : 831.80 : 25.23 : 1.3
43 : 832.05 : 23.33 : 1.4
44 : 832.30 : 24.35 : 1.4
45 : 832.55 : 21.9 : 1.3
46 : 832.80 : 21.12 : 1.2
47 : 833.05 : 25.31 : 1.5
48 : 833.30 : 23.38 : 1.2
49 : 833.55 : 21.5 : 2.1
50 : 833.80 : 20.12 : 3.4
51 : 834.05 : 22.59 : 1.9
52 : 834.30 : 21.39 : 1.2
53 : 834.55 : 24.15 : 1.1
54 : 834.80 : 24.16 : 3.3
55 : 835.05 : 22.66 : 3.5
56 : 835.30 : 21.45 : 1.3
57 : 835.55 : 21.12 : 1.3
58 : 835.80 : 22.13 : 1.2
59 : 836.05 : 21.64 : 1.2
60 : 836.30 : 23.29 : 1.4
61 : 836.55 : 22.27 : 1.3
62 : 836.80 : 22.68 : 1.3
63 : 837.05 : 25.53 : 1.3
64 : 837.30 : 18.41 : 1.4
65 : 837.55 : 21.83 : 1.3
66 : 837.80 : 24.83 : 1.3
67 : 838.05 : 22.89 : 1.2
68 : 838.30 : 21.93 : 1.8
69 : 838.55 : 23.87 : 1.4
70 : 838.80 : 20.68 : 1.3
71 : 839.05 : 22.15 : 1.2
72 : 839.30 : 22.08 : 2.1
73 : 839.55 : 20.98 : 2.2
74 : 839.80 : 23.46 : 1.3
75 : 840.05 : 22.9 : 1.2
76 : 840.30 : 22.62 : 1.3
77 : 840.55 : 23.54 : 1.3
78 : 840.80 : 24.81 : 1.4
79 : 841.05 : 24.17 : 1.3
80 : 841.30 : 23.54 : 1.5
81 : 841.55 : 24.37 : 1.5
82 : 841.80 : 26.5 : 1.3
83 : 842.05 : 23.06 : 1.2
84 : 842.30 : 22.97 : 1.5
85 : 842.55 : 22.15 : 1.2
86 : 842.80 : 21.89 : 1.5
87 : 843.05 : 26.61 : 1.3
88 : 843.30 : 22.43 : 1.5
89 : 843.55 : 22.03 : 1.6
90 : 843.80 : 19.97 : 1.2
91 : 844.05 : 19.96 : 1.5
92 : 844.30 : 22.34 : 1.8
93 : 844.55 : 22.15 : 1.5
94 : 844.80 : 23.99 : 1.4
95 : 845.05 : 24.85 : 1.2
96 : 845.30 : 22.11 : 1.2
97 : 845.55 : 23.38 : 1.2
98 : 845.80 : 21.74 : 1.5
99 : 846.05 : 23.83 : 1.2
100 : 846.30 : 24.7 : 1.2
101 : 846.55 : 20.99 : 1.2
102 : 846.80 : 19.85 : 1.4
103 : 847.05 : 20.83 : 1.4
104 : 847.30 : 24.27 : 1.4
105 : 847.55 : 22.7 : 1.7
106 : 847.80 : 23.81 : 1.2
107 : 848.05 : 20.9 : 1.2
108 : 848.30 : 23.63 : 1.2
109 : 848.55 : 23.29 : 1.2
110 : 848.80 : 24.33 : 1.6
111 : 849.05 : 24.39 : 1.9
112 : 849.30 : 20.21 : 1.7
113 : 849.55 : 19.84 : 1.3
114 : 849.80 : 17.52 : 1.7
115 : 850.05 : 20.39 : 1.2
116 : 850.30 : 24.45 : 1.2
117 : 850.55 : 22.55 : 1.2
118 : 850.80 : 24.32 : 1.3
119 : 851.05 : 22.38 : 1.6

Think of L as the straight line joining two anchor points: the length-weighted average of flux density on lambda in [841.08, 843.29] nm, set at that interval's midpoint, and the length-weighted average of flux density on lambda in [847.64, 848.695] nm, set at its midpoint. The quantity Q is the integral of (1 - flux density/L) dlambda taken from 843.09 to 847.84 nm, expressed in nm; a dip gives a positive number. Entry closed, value 0.175 nm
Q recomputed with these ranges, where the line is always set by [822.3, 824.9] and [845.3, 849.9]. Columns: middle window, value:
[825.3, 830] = -0.010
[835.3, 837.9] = 0.069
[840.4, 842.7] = -0.127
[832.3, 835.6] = 0.086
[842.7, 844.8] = 0.019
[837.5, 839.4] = 0.020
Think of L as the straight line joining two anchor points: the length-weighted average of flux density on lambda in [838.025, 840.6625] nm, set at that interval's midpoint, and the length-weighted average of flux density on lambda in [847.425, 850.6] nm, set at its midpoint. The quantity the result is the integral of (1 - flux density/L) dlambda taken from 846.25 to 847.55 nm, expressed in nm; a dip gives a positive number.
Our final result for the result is 0.01 nm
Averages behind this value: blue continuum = 22.4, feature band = 22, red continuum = 22.1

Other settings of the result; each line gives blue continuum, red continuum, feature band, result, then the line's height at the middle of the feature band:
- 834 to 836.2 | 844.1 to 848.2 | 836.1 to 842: -0.14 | 22.5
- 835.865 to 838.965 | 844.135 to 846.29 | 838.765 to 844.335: -0.02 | 22.8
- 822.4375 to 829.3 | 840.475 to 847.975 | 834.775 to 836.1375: 0.07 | 23.3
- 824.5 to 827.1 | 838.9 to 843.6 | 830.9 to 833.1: -0.07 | 23.3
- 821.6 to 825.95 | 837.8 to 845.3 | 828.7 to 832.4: -0.10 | 23.5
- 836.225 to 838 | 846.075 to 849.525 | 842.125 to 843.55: -0.03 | 22.6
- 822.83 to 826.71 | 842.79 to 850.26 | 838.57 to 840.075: 0.04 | 22.8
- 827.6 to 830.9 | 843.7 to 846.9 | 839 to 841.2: -0.02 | 22.7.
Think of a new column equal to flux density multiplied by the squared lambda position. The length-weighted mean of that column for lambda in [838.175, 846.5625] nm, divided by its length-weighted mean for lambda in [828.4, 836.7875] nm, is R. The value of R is 1.0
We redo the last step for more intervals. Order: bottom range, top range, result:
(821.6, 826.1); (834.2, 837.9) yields 0.97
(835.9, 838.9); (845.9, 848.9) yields 1.03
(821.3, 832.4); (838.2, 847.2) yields 0.99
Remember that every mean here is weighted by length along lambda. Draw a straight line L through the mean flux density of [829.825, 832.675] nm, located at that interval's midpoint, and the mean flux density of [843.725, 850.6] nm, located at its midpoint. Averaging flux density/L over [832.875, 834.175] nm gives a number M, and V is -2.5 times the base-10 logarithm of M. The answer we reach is 0.07 mag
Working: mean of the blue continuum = 24.4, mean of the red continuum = 22.3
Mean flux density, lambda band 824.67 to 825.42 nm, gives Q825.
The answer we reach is 23.6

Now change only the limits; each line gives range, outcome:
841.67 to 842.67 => 23.7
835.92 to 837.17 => 23.1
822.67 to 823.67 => 23.7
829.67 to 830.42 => 24.5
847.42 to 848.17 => 22.5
